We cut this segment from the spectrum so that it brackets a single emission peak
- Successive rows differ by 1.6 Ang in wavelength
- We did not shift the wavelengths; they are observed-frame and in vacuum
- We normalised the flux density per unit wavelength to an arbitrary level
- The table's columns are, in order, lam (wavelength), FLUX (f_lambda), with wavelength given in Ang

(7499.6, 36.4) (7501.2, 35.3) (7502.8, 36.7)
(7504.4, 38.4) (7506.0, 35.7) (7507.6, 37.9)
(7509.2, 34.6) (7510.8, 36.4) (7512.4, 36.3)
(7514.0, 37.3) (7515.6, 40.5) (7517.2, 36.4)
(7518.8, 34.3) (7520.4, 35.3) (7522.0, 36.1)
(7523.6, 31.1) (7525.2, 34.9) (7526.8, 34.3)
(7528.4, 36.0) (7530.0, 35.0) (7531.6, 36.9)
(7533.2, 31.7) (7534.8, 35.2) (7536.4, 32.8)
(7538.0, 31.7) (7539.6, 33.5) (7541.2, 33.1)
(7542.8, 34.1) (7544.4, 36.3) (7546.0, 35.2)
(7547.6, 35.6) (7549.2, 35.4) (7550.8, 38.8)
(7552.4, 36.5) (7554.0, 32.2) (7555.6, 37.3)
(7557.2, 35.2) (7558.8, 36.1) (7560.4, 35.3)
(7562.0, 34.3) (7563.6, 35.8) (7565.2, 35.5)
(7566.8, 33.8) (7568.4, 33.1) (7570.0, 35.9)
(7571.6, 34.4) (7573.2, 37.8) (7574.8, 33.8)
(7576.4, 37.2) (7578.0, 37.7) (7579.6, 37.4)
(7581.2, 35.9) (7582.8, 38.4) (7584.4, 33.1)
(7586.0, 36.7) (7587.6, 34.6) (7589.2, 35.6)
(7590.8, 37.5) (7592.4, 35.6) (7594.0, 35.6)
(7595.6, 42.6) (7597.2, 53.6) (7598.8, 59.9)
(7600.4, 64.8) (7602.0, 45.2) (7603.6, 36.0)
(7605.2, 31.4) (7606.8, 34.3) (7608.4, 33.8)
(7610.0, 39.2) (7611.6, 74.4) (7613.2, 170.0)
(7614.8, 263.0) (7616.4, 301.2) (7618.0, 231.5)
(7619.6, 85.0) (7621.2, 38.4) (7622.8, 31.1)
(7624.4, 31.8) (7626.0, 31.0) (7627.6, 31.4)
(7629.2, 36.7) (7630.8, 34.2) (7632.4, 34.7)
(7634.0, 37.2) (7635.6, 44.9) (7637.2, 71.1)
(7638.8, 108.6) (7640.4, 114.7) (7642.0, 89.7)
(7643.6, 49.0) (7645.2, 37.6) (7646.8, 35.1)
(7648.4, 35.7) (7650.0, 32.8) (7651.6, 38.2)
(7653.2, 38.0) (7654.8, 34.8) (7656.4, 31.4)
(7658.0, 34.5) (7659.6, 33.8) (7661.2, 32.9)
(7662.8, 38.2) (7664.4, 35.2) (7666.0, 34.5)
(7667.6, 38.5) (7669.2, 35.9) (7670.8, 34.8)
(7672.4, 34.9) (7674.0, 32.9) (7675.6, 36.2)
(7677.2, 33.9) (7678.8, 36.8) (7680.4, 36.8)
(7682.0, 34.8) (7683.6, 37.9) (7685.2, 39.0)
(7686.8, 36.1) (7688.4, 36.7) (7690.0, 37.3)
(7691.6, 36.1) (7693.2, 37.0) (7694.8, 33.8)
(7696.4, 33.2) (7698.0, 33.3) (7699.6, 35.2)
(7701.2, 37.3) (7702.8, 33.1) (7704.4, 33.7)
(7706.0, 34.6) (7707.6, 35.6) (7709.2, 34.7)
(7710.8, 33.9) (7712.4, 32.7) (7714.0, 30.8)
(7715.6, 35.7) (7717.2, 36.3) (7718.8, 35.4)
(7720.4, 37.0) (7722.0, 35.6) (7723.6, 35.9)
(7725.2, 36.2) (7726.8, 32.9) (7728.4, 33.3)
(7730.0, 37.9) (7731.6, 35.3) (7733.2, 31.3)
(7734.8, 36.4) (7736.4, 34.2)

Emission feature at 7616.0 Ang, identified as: Halpha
